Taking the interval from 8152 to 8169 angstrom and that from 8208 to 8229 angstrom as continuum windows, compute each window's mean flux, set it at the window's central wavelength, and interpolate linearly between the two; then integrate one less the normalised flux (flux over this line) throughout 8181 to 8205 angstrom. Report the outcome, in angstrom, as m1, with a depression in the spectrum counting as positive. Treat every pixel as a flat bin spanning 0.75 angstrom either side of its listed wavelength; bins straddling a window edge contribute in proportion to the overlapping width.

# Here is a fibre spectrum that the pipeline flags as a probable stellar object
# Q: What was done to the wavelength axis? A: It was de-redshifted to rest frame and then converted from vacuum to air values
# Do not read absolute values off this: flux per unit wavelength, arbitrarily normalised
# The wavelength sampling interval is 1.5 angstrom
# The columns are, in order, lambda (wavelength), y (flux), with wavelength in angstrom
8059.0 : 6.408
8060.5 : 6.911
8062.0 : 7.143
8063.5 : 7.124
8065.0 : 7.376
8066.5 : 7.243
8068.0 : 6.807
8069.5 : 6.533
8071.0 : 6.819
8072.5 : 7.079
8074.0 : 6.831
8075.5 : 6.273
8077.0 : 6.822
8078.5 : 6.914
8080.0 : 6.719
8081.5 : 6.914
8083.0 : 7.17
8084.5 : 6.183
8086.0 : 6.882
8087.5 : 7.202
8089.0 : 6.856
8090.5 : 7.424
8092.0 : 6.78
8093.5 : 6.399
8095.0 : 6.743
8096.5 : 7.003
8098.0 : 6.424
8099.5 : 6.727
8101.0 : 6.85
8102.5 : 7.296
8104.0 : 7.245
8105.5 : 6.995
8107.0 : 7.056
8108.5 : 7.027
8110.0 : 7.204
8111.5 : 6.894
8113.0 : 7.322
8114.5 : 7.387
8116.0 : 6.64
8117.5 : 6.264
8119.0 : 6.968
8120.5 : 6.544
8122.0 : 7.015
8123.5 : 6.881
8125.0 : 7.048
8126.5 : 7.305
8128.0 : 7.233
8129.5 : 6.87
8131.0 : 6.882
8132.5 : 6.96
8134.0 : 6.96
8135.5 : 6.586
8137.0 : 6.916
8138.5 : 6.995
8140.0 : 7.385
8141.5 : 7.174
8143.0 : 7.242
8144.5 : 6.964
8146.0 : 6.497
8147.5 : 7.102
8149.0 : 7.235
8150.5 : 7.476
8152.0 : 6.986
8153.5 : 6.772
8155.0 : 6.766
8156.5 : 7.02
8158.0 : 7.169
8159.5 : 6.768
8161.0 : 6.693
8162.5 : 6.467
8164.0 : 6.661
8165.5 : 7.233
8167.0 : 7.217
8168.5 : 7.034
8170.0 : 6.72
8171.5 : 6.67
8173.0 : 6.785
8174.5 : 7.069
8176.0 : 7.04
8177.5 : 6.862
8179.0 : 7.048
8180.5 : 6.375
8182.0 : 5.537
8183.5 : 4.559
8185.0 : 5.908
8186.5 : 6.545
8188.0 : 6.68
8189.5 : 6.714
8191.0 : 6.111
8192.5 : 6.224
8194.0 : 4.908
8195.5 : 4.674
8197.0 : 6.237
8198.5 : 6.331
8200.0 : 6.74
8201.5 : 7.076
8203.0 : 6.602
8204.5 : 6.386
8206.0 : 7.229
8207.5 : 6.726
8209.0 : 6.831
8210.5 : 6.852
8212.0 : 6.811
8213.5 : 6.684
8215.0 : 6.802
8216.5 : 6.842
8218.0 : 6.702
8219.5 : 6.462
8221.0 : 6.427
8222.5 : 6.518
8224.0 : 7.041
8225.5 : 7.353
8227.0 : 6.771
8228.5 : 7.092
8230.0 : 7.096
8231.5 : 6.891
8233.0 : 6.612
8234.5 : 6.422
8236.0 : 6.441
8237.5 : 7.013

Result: 2.7 angstrom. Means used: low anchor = 6.89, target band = 6.08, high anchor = 6.79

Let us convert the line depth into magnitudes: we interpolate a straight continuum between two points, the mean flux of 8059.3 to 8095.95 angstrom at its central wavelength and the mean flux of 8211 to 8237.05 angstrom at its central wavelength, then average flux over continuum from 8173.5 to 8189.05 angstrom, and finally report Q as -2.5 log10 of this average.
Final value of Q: 0.07 mag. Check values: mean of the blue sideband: 6.88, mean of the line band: 6.38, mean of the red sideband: 6.77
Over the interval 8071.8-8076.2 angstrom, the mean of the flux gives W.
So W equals 6.73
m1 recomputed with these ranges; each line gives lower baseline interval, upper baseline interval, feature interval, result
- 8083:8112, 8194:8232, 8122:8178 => -1.4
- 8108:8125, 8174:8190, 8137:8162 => -1.3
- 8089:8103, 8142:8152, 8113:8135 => 0.1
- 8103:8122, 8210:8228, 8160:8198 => 2.5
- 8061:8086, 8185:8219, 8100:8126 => -0.9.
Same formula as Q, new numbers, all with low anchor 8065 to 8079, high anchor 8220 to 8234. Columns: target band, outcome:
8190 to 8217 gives 0.066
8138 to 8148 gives -0.032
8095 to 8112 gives -0.019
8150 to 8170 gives -0.013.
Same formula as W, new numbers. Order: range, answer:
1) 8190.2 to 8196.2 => 5.5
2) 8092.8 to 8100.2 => 6.66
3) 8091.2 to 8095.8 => 6.65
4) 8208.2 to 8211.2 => 6.84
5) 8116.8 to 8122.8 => 6.7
